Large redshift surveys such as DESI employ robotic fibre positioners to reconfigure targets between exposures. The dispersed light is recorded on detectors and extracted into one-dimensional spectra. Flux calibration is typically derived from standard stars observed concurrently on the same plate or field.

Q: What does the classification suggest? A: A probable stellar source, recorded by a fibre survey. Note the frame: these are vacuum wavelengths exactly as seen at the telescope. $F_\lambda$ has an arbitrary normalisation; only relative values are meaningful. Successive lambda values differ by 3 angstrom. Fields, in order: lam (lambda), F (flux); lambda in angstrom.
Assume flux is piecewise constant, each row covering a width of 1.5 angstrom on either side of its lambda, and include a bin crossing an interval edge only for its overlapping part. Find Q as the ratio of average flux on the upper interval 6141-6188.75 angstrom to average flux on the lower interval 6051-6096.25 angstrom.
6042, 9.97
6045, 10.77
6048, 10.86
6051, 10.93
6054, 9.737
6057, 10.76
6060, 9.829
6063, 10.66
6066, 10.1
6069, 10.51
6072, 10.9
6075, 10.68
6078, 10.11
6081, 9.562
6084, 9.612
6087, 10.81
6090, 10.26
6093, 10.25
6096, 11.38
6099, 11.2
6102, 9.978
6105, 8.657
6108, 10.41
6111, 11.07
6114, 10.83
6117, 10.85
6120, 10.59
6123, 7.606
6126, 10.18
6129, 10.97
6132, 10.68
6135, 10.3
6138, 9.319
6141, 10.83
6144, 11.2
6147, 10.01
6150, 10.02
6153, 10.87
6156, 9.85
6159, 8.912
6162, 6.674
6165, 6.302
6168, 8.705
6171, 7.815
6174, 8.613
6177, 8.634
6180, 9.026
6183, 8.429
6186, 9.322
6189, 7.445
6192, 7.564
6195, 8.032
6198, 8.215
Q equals 0.9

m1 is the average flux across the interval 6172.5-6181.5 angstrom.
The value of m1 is 8.76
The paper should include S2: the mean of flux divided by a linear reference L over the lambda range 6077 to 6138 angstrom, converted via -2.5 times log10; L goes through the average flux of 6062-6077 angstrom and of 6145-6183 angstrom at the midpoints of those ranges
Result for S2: -0.04 mag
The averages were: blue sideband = 10.6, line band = 10.2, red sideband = 8.8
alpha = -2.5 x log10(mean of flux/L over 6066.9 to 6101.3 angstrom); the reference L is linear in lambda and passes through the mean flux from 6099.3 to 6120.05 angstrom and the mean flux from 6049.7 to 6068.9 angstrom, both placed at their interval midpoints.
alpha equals -0.01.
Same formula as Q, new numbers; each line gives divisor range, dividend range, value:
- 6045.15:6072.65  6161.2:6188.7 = 0.78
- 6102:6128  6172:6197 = 0.83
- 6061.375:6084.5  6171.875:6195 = 0.82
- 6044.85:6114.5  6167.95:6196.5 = 0.80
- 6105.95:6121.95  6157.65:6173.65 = 0.73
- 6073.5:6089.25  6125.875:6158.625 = 1.02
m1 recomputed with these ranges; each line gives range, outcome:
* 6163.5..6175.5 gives 7.86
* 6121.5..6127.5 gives 8.89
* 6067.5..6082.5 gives 10.4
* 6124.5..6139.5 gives 10.3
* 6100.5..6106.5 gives 9.32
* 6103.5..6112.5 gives 10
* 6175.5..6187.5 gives 8.85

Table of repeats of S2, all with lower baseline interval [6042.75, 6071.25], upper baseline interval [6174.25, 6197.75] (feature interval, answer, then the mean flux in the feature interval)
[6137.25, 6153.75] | -0.155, 10.4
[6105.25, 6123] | -0.088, 10.3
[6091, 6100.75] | -0.111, 10.9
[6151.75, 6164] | -0.012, 8.93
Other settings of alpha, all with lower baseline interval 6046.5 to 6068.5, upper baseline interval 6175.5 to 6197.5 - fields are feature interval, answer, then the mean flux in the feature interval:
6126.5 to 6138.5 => -0.13 mag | 10.4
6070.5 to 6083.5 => -0.02 mag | 10.3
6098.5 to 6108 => -0.02 mag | 9.89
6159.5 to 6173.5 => 0.15 mag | 7.57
